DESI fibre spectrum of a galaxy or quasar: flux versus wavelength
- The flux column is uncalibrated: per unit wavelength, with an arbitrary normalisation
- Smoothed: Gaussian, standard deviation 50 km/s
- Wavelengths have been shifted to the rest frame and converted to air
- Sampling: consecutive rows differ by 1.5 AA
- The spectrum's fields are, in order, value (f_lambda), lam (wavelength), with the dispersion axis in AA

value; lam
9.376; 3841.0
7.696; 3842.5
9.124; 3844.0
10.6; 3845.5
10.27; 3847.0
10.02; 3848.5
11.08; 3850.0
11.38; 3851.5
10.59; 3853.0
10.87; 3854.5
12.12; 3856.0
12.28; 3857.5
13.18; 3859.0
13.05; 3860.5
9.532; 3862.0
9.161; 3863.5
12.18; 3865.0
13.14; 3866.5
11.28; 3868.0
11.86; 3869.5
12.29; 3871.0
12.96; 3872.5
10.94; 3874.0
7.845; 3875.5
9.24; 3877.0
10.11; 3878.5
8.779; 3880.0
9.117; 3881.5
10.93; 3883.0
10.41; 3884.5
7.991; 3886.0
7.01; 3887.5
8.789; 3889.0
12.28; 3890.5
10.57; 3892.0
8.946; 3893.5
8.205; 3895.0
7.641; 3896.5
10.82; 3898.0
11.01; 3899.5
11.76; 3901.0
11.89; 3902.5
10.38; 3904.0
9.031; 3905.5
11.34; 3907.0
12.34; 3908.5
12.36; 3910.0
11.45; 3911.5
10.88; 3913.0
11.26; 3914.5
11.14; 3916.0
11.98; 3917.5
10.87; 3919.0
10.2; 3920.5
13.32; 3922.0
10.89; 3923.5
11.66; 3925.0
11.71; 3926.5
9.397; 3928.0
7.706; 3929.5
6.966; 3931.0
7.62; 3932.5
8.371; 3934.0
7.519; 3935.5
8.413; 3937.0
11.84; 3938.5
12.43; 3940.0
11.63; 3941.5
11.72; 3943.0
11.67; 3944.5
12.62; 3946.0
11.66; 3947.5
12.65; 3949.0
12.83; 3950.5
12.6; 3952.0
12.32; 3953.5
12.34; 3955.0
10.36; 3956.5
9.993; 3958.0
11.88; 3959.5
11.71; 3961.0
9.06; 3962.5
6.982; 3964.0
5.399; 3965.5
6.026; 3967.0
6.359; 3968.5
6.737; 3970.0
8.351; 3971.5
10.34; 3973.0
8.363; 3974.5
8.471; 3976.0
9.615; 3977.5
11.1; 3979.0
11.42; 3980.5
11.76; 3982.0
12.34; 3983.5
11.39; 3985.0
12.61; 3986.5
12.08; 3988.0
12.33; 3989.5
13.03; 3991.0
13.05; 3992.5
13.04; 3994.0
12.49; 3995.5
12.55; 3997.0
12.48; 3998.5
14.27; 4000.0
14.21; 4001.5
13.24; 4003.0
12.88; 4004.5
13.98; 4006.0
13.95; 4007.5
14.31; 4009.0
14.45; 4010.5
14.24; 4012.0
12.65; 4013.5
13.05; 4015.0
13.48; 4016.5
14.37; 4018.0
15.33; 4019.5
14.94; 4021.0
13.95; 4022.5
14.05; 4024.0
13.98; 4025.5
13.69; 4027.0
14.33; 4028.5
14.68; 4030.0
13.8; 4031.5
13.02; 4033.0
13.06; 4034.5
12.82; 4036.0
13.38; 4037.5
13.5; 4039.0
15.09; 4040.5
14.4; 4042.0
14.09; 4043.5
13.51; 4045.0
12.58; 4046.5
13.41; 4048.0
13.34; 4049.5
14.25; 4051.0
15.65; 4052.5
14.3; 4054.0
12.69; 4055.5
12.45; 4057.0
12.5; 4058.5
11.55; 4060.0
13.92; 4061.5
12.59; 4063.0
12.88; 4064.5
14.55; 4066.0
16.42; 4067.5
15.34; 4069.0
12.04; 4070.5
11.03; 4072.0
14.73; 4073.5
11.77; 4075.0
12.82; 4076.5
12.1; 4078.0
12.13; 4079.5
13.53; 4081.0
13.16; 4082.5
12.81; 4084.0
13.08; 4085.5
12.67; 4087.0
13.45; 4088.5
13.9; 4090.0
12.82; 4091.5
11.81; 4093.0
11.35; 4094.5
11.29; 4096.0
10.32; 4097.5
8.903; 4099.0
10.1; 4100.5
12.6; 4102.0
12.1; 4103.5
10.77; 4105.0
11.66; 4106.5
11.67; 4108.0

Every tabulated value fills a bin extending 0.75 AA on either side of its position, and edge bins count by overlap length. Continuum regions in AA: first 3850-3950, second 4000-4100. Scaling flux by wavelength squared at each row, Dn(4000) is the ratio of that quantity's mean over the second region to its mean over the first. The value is 1.3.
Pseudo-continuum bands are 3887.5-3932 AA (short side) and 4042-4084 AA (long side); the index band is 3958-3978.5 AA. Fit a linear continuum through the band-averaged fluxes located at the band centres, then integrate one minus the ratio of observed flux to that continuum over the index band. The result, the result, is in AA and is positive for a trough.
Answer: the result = 5.4 AA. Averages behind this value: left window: 10.5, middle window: 8.5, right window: 13.3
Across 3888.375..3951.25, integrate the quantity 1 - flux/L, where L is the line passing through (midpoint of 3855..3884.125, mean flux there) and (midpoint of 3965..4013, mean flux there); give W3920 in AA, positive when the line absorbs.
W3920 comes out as 3.2 AA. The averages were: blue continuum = 11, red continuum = 11.5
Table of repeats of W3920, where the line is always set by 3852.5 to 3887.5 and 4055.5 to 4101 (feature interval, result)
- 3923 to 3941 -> 2.8 AA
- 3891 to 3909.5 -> 1.1 AA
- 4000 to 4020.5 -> -3.2 AA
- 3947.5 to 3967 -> 1.7 AA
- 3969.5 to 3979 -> 2.3 AA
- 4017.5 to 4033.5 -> -2.7 AA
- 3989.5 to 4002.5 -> -1.3 AA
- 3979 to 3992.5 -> -0.4 AA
